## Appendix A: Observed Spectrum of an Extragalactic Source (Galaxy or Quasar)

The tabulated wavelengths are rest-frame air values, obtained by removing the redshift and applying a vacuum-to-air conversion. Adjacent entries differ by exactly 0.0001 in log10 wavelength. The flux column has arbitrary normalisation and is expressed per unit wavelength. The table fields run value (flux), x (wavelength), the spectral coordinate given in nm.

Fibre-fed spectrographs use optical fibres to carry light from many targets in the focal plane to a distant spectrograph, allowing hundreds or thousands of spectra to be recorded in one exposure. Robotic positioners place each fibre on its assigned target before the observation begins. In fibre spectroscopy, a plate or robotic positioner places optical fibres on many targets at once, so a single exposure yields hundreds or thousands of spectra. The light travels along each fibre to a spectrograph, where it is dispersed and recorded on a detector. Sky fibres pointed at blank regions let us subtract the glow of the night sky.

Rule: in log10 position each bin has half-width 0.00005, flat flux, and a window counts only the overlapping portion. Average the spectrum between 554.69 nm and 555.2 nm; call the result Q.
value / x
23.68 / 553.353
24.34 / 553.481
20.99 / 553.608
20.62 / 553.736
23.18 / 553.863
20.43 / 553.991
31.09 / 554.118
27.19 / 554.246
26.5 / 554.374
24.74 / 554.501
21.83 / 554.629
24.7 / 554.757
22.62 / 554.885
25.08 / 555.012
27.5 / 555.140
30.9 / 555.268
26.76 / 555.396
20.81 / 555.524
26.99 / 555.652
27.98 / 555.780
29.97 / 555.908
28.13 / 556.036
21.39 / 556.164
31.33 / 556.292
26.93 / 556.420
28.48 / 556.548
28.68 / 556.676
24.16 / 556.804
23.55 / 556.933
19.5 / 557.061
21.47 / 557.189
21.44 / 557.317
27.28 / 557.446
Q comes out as 24.9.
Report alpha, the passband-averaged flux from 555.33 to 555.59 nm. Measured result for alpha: 23.8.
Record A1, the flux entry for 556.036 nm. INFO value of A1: 28.13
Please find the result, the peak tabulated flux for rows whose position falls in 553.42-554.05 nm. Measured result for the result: 24.34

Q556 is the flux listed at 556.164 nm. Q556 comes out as 21.39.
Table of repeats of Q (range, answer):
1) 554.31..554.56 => 25.7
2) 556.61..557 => 25.4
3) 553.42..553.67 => 22.7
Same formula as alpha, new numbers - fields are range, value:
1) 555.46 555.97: 26.4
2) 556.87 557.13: 21.6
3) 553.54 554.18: 23.3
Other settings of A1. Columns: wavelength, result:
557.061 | 19.5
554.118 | 31.09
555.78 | 27.98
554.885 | 22.62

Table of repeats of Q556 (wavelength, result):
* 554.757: 24.7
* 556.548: 28.48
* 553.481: 24.34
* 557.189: 21.47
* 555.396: 26.76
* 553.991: 20.43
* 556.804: 24.16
